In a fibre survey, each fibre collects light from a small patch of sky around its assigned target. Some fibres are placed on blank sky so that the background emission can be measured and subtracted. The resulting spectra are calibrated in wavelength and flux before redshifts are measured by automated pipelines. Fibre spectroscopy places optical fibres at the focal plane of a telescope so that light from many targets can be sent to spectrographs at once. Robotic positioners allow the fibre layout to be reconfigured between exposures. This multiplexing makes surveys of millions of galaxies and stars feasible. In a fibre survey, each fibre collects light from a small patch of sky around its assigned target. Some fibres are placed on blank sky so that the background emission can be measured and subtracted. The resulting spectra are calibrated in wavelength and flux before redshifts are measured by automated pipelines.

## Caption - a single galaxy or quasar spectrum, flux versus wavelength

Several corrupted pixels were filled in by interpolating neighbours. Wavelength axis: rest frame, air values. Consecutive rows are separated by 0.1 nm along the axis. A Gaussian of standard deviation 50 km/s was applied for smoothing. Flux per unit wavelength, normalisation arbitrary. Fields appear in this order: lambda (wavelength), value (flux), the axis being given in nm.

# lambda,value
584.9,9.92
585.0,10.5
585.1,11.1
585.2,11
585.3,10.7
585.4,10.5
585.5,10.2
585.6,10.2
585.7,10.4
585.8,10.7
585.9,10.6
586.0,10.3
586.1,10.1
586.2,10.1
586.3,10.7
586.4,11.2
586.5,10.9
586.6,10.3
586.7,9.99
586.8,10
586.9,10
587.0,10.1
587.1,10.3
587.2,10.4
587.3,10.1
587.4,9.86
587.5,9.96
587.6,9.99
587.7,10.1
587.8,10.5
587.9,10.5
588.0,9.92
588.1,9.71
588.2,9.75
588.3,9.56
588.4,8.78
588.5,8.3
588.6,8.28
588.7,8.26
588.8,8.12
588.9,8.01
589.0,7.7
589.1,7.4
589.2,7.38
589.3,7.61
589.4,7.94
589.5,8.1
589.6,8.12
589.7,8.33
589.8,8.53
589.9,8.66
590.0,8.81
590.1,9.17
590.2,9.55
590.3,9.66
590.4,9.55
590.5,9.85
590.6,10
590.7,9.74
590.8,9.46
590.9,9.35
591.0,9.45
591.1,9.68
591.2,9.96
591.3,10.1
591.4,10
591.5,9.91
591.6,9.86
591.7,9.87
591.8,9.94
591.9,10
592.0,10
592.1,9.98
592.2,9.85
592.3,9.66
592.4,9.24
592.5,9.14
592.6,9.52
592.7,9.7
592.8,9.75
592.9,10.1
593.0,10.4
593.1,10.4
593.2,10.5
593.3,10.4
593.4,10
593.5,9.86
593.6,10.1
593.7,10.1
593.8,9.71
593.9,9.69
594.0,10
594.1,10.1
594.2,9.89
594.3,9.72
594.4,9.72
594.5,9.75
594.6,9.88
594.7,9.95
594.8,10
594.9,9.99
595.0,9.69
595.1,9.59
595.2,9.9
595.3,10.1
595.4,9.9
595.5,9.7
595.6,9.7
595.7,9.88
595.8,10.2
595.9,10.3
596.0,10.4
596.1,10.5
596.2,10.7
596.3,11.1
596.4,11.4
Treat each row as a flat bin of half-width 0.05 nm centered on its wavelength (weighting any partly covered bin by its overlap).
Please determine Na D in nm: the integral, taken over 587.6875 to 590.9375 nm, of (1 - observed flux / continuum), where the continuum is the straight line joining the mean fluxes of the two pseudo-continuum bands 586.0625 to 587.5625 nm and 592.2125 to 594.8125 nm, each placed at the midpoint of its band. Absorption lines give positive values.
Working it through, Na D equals 0.39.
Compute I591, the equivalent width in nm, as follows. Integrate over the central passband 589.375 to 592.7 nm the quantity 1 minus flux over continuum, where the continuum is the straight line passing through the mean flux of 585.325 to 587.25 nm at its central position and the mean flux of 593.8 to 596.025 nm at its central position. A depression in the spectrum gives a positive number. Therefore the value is 0.22 nm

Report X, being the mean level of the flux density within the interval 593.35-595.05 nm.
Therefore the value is 9.89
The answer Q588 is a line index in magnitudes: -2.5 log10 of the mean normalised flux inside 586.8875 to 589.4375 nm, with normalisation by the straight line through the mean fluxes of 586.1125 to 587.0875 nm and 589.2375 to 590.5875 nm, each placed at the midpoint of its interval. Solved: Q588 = 0.05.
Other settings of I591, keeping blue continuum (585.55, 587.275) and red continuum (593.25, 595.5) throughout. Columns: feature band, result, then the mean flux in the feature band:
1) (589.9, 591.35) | 0.080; 9.56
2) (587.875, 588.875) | 0.117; 9.06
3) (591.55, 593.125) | 0.031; 9.83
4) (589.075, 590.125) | 0.206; 8.18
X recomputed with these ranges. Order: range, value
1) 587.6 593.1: 9.29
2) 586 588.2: 10.2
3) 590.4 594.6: 9.86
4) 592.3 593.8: 9.93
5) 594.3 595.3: 9.84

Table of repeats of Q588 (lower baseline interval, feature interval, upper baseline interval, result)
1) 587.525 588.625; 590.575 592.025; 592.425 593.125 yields -0.01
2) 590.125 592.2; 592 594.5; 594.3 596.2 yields 0.00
